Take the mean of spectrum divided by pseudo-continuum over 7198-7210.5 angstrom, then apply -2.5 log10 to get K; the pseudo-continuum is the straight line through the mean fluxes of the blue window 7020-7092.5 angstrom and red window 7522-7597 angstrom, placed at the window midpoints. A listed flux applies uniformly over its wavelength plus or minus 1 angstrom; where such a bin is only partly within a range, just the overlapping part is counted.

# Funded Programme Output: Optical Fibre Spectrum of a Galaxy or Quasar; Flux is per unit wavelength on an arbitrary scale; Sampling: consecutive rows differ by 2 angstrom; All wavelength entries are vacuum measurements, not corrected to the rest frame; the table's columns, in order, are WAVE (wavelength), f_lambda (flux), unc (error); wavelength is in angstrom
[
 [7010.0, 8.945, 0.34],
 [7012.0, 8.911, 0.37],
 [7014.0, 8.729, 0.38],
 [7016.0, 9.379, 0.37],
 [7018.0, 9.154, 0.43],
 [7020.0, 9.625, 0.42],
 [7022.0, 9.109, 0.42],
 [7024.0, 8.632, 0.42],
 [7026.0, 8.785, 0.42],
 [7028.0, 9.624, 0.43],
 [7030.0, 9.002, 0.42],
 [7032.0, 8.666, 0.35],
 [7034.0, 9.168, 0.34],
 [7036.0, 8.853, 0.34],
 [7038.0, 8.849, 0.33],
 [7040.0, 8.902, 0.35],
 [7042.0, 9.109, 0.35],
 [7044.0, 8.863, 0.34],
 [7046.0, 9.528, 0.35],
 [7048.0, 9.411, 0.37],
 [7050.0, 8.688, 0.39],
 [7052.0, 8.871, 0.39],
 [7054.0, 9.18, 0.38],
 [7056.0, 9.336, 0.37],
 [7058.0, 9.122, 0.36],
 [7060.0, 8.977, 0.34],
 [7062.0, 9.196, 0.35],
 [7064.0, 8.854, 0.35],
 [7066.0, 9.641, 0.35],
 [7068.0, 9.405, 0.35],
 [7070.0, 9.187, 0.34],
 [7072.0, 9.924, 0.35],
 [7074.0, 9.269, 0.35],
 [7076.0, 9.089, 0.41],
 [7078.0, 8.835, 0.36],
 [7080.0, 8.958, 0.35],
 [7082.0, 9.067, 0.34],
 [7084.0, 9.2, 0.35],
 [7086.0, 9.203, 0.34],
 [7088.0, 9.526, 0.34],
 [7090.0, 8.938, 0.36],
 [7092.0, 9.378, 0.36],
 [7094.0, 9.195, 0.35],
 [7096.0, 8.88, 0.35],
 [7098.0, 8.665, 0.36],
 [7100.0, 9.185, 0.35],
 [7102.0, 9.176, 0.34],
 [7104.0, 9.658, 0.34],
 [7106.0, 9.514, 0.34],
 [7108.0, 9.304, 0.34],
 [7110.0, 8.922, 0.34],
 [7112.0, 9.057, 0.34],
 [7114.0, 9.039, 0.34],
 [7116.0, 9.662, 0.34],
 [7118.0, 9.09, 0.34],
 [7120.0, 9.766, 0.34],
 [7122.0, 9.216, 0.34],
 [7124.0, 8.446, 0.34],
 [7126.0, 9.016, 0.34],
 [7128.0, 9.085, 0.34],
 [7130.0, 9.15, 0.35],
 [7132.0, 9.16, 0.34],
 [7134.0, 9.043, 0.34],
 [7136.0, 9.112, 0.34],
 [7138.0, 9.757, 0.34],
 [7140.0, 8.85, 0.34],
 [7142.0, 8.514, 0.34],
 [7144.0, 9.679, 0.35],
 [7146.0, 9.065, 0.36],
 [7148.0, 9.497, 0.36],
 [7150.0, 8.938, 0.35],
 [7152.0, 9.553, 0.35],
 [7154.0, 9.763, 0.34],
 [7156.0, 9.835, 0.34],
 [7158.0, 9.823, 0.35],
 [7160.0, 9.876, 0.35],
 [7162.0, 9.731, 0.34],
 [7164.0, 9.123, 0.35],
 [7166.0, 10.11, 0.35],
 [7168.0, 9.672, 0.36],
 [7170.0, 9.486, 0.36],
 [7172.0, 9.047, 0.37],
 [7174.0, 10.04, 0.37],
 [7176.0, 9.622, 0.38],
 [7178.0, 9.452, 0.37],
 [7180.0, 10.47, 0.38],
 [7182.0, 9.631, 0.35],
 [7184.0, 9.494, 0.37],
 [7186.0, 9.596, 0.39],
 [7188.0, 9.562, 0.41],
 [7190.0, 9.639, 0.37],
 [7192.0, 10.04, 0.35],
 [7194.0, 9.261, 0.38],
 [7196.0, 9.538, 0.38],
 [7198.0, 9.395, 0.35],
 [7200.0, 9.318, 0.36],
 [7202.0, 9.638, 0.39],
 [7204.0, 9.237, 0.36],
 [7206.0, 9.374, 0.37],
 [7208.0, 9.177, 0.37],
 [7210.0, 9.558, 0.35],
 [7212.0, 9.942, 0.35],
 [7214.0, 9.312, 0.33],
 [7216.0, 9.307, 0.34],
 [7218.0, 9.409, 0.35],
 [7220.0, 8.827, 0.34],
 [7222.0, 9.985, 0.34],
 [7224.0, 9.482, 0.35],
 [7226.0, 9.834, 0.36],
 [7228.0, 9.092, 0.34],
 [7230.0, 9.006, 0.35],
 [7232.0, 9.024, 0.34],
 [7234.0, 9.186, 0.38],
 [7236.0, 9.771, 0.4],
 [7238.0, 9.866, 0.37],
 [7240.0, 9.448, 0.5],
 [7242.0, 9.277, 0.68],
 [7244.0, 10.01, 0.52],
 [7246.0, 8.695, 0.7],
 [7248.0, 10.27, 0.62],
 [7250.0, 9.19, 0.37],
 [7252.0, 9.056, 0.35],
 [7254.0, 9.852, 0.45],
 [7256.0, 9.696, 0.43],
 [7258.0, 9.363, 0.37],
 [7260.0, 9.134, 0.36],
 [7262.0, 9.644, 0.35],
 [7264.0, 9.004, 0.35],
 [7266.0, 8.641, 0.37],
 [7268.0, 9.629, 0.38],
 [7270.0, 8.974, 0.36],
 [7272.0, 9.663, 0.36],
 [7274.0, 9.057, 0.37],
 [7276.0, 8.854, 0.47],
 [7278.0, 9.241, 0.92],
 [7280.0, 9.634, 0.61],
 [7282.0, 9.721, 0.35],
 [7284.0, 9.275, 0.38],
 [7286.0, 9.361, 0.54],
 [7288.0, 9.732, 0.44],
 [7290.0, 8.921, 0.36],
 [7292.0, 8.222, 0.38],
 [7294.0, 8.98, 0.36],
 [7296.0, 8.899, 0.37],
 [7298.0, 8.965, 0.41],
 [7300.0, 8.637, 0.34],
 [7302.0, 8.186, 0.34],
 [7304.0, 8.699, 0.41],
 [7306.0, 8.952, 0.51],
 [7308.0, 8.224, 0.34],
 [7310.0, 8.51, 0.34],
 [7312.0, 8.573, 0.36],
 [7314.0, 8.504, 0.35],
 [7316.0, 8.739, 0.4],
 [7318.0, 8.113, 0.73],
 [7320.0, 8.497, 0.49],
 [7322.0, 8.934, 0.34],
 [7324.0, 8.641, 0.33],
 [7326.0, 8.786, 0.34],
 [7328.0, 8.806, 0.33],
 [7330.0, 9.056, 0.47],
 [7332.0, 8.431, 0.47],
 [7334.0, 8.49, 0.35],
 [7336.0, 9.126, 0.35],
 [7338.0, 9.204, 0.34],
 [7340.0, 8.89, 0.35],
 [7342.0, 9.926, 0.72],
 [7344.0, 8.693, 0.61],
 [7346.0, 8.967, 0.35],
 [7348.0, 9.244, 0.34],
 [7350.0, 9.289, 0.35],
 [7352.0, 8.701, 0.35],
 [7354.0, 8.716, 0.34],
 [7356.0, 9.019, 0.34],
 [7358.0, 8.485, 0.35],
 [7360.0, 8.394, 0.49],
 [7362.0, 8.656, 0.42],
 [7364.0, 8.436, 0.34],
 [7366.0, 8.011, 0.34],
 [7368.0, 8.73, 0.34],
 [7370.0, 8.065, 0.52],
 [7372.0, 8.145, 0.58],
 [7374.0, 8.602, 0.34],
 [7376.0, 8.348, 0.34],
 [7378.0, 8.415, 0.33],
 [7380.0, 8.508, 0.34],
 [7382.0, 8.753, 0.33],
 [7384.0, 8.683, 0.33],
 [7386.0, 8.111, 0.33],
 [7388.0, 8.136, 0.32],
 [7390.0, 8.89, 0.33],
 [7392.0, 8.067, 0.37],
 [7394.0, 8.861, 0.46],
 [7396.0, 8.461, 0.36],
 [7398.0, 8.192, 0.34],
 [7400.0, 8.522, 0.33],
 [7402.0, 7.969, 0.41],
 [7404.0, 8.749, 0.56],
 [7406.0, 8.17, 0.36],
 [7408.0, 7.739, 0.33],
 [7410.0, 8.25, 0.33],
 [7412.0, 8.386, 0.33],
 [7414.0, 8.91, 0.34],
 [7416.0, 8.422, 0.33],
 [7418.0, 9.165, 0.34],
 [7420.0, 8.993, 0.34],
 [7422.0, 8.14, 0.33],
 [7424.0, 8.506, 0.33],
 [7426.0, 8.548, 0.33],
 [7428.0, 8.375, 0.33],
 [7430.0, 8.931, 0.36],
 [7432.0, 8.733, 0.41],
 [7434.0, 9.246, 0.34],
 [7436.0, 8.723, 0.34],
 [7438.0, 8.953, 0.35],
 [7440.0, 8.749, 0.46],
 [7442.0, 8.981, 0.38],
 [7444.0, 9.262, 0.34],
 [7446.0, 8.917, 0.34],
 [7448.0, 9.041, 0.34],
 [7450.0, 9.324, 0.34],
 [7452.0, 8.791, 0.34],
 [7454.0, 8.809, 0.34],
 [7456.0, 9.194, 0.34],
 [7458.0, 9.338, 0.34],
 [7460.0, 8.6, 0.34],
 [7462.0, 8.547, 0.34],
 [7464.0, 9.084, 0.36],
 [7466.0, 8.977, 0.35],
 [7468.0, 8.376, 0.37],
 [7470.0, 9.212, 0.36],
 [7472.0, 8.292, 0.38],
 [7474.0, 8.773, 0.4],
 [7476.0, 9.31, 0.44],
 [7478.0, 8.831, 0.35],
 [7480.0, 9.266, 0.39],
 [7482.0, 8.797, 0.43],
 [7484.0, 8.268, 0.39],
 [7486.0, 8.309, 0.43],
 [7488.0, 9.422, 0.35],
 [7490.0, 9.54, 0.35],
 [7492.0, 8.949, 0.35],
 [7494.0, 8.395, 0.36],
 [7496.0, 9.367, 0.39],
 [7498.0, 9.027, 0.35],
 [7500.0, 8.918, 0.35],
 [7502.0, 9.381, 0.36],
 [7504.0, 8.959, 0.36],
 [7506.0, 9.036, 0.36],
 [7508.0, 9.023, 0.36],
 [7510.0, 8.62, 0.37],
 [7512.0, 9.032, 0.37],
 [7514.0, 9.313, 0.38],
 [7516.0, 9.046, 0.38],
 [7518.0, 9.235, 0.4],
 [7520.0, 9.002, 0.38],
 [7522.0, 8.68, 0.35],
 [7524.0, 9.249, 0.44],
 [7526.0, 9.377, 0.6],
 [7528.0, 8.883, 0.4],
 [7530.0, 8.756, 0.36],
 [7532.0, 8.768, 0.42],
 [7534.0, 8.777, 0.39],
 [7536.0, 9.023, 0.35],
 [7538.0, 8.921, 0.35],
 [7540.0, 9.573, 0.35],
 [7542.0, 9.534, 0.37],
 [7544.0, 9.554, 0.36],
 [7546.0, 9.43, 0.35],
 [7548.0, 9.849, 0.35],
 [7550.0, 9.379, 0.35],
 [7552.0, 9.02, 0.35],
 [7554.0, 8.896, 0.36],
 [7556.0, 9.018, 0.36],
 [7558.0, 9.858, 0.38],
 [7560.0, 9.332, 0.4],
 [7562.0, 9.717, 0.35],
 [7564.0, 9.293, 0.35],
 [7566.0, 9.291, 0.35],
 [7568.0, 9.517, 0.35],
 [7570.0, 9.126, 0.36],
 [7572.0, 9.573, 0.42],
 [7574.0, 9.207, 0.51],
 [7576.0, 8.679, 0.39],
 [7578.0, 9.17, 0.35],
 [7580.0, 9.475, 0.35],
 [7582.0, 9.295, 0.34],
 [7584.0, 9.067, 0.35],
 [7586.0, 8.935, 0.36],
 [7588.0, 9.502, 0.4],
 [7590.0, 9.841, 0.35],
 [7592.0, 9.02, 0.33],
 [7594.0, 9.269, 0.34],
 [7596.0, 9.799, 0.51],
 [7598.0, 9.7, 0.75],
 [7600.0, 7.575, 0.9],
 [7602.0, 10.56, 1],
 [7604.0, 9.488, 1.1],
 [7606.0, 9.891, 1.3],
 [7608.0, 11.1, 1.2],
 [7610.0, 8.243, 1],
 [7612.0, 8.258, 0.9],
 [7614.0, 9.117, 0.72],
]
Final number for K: -0.02 mag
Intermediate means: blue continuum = 9.13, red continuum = 9.26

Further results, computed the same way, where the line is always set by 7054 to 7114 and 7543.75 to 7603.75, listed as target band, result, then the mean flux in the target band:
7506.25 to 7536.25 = 0.039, 8.99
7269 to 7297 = 0.008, 9.18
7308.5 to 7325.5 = 0.085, 8.56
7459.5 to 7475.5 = 0.066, 8.75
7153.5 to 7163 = -0.068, 9.81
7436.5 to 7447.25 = 0.039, 8.96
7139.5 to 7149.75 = 0.011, 9.12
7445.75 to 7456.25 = 0.034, 9.01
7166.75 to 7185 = -0.051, 9.66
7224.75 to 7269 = -0.018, 9.4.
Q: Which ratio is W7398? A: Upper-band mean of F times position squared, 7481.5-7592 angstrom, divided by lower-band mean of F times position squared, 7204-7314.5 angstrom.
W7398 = 1.1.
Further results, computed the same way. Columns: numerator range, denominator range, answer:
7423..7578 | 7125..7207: 1.05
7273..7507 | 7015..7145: 1.04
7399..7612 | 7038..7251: 1.07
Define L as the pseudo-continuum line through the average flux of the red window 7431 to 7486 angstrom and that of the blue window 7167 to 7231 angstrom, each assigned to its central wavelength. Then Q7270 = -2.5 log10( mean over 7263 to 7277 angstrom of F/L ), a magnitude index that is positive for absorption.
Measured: 0.03 mag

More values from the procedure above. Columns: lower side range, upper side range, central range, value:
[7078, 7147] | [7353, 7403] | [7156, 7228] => -0.07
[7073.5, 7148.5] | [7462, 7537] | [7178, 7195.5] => -0.07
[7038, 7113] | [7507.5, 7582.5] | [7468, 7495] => 0.04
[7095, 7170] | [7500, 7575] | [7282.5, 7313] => 0.05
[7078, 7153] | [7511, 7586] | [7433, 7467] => 0.03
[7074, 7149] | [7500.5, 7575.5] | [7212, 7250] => -0.03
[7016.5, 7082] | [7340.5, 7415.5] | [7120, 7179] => -0.05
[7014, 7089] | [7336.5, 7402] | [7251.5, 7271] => -0.06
